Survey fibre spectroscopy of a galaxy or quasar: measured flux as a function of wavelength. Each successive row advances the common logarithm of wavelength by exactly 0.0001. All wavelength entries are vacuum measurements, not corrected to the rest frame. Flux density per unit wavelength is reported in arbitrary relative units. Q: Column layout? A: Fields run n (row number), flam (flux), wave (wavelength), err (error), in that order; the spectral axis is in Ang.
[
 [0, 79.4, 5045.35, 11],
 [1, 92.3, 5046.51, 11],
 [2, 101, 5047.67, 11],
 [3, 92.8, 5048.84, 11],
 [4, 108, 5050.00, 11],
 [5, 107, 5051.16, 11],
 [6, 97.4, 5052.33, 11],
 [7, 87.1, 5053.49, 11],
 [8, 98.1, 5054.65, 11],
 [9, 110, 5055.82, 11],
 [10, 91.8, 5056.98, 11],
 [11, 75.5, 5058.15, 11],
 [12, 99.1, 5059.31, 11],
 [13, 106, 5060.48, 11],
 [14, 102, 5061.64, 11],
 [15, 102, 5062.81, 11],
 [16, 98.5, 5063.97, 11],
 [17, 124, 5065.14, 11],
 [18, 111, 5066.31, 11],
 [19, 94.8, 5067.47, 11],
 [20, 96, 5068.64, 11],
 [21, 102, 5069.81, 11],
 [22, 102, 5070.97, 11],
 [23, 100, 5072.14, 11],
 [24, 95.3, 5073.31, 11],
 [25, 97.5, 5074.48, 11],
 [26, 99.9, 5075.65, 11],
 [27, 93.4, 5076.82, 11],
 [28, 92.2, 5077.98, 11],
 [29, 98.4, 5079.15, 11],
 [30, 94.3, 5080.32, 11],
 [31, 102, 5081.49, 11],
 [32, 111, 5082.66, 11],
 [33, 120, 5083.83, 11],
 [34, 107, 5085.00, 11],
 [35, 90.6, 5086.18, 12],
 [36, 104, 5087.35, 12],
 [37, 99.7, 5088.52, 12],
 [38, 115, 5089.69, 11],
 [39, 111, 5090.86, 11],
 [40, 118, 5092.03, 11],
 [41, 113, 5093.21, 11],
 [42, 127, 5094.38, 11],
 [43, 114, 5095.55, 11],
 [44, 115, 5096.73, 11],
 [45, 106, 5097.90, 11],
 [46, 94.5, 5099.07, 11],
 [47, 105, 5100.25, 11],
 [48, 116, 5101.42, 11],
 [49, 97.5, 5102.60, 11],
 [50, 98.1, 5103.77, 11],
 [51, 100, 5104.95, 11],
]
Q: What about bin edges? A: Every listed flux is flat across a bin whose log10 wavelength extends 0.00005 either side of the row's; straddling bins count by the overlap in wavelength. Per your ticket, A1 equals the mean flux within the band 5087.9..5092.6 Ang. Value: 111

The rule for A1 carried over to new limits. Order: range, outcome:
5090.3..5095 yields 117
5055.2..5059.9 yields 94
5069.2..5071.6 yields 102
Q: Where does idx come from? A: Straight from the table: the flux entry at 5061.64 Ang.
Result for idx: 102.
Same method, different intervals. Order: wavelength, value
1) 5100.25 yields 105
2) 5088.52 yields 99.7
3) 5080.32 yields 94.3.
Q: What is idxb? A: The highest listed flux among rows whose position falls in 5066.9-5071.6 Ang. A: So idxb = 102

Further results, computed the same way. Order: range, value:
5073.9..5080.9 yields 99.9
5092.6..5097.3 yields 127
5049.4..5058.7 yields 110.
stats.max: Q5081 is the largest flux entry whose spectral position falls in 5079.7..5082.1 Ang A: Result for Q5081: 102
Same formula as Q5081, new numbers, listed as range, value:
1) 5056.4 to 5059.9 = 99.1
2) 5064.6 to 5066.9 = 124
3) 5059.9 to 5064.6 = 106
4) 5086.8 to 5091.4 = 115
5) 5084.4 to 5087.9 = 107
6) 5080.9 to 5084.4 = 120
